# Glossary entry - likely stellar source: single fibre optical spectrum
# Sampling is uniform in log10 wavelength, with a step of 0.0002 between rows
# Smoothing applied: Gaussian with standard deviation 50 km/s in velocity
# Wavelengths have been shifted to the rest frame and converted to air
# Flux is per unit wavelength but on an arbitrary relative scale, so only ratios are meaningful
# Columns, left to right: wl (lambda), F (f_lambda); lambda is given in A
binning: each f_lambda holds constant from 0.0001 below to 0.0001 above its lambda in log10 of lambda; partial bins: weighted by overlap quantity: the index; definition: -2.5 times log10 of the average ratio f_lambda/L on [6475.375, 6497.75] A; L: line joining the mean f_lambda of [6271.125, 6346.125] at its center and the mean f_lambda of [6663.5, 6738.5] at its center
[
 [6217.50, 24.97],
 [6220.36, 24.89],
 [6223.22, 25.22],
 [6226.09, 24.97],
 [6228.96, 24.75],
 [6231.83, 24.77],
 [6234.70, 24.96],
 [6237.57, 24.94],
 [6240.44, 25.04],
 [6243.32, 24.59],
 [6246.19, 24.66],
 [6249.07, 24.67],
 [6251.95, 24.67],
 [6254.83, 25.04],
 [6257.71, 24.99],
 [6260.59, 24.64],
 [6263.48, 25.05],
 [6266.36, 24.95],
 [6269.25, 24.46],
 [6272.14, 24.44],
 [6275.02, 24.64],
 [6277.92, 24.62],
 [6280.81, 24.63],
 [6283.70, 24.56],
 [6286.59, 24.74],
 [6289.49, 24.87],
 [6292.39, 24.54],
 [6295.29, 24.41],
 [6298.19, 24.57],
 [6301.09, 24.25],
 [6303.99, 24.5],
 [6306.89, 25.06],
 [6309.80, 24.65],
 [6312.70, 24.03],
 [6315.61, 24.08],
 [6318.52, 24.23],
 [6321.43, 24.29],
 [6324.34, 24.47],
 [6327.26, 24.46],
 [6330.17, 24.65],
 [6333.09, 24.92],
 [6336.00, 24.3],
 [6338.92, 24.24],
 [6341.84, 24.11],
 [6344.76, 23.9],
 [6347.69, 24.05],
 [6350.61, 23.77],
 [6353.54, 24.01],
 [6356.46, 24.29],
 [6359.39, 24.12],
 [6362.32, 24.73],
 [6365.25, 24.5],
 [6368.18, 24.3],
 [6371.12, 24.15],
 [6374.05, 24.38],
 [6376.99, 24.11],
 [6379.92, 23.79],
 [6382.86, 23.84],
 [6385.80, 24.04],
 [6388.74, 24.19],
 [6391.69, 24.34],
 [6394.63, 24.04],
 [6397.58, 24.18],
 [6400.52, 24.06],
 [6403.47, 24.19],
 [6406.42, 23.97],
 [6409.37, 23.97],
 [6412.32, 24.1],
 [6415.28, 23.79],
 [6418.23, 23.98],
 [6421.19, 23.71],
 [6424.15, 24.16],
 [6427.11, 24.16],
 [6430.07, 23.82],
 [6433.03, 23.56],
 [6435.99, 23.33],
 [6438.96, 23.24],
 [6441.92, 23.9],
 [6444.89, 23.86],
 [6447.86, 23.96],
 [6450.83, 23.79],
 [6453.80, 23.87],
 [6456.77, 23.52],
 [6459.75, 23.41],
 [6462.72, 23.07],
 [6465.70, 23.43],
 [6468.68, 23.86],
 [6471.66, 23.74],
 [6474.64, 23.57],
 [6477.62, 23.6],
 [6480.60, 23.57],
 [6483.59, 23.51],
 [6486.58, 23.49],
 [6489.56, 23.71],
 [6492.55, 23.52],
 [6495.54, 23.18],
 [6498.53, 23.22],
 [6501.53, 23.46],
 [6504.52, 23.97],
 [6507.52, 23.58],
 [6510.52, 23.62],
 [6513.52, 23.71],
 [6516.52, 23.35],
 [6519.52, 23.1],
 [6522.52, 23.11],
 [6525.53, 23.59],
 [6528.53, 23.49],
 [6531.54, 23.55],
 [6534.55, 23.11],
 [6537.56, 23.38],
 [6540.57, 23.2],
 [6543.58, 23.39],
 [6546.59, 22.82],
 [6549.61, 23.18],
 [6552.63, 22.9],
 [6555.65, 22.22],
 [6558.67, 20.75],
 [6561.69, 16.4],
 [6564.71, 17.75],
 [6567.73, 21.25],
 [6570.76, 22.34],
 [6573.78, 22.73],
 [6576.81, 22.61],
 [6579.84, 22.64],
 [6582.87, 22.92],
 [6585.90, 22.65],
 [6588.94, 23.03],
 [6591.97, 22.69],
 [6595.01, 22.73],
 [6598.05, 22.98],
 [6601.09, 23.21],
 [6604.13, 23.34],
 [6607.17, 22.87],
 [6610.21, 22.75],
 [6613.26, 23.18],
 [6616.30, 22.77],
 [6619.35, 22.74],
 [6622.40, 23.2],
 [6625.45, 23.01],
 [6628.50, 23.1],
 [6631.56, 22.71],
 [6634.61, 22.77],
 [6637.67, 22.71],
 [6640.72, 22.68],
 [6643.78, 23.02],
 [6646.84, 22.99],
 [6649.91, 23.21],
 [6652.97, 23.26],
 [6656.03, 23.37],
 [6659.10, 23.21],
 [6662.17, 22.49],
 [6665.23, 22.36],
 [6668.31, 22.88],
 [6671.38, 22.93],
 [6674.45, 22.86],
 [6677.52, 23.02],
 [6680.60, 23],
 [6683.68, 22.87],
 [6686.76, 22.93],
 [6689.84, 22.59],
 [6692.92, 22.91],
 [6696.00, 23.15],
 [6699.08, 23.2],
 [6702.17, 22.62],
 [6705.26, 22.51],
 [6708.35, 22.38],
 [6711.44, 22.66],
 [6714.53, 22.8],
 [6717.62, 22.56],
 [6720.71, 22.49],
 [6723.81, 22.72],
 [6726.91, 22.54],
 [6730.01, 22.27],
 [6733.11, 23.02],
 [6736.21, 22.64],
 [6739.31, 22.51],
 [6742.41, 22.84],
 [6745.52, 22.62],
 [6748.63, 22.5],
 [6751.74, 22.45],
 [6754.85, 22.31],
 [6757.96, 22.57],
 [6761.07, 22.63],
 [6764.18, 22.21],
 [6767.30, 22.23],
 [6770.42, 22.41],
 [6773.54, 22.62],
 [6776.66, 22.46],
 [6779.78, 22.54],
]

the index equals 0.01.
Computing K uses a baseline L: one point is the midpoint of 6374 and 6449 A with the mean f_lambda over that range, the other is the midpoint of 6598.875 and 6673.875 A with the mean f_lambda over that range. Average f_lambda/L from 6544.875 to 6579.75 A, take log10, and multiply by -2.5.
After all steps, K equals 0.09 mag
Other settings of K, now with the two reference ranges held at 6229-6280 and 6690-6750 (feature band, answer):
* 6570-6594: 0.03 mag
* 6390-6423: 0.00 mag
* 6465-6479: 0.01 mag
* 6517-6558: 0.02 mag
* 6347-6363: 0.01 mag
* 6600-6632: 0.01 mag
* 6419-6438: 0.01 mag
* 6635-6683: 0.00 mag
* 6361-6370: -0.01 mag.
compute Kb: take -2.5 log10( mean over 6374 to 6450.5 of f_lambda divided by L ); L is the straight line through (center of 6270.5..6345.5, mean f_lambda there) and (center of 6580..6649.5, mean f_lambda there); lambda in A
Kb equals 0.000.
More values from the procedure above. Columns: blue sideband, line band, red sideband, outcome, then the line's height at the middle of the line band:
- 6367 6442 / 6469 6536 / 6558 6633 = -0.02 mag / 23.1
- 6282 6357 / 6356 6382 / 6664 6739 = 0.00 mag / 24.2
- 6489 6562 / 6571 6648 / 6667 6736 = 0.00 mag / 22.9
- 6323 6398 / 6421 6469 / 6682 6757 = 0.01 mag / 23.9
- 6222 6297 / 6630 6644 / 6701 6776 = 0.01 mag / 23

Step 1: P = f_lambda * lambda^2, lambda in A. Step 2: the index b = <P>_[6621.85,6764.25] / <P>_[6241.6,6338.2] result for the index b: 1.0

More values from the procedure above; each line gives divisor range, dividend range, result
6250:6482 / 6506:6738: 1.02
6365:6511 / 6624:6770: 1.03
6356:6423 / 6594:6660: 1.03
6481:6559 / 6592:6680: 1.02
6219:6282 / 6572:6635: 1.03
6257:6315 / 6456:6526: 1.02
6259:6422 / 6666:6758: 1.05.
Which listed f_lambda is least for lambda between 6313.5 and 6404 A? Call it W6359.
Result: 23.77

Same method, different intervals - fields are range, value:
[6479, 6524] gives 23.1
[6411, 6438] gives 23.33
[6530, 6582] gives 16.4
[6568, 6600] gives 22.34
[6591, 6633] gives 22.69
